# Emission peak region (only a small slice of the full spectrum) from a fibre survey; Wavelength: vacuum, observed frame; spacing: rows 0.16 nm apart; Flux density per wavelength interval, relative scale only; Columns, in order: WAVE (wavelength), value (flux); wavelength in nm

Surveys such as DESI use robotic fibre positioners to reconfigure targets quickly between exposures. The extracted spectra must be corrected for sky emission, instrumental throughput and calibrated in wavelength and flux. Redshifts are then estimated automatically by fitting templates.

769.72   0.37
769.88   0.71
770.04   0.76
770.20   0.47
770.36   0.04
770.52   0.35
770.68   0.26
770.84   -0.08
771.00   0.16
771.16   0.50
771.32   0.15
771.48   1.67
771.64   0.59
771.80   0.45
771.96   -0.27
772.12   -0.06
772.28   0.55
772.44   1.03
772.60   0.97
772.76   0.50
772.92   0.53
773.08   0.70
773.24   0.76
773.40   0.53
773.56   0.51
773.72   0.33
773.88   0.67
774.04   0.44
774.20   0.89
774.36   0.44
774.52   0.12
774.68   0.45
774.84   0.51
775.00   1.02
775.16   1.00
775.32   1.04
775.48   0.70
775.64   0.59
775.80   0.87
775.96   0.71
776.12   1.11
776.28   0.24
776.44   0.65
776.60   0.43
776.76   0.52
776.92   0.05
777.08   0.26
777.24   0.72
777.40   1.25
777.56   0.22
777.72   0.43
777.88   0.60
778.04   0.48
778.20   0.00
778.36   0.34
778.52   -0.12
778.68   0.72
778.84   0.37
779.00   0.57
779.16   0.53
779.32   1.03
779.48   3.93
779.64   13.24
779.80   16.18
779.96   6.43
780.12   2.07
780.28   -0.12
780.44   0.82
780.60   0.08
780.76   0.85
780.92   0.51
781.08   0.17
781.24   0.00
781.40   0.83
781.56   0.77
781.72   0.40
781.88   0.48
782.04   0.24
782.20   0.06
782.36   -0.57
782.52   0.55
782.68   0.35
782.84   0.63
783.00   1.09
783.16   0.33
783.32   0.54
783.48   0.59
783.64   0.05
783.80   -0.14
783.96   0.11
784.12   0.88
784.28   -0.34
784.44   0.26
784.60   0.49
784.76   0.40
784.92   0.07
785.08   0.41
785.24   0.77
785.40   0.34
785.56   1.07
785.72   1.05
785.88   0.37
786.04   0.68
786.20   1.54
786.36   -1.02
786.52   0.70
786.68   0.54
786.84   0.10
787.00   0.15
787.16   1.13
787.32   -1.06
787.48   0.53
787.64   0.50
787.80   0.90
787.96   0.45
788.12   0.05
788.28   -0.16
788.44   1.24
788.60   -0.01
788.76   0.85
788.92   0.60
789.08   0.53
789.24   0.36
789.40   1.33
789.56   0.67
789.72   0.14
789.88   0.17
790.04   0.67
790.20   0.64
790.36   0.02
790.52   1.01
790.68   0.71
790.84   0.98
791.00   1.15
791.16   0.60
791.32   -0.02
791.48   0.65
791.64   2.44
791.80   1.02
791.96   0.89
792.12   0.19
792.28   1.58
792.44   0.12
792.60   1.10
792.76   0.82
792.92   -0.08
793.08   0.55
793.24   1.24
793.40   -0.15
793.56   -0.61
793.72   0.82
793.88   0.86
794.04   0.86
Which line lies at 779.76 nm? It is H-beta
